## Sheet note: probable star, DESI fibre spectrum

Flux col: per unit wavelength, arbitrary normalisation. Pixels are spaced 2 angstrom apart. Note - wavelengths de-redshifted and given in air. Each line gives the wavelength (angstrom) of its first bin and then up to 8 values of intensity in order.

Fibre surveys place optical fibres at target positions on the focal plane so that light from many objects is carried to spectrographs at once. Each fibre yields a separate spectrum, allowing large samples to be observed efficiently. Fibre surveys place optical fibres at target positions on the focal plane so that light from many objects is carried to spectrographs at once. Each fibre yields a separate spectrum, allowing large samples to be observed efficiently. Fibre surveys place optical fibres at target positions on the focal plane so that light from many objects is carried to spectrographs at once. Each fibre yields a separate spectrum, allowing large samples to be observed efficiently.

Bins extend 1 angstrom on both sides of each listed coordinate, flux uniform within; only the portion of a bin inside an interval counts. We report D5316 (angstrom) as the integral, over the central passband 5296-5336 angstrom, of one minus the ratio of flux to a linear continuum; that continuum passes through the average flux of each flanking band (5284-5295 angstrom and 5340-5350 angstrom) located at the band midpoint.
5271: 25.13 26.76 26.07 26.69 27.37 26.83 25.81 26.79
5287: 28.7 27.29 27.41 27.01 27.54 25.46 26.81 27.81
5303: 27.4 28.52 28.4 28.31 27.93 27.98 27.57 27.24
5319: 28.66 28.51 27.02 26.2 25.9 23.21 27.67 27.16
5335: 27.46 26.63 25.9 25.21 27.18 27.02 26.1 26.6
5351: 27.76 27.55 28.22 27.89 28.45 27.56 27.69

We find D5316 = -0.4 angstrom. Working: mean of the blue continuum 27.4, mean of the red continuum 26.4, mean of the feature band 27.3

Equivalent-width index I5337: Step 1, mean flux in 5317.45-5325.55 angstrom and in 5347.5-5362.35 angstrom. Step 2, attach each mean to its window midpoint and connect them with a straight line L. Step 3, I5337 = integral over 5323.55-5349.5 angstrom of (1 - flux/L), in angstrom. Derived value 1.2 angstrom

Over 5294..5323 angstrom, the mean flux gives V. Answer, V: 27.7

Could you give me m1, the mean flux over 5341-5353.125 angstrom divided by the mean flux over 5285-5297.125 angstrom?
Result 0.98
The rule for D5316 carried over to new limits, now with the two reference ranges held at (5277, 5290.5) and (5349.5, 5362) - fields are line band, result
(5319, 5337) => 0.5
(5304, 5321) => -0.4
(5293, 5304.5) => 0.1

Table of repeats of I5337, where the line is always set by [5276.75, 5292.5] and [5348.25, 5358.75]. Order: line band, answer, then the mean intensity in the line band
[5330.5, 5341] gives 0.3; 26.8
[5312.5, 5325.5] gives -0.1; 27.6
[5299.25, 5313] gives -0.3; 28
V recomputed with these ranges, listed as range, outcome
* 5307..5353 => 27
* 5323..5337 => 26.3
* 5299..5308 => 27.9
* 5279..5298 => 27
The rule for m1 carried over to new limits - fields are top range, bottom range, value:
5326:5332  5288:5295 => 0.94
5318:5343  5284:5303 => 0.98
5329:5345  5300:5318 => 0.95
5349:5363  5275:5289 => 1.03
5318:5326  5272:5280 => 1.03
